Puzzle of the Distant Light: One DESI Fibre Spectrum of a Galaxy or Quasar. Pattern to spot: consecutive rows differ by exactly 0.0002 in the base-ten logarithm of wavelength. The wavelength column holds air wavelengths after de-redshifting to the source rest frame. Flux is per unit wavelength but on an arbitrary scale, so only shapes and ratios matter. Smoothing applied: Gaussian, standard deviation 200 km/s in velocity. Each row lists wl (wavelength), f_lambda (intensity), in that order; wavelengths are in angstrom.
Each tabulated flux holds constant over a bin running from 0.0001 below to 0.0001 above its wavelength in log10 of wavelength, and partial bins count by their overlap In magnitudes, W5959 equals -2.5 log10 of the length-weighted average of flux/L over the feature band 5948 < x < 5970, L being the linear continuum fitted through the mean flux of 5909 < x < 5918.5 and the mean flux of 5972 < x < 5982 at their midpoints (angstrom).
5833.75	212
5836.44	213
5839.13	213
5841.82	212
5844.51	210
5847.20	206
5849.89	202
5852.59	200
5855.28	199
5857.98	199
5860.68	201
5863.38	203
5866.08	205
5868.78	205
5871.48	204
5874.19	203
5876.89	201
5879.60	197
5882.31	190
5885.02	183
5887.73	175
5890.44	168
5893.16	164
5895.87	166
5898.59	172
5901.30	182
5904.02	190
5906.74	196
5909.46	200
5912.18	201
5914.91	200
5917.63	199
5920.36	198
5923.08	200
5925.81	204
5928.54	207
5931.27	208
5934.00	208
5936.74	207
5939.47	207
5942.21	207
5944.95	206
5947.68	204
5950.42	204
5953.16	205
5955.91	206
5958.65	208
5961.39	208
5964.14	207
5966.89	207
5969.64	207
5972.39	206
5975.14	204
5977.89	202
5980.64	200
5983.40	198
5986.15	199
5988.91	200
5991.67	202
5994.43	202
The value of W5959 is -0.02 mag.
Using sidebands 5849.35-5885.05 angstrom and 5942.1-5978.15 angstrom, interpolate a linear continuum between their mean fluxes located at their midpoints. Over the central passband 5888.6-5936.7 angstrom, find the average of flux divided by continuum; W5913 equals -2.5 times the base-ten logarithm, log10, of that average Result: 0.06 mag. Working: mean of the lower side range 200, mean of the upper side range 206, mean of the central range 192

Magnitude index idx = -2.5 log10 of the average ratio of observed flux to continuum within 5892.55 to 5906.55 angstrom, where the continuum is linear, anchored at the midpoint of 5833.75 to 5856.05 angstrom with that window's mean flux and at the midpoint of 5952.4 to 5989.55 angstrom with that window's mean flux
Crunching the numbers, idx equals 0.16 mag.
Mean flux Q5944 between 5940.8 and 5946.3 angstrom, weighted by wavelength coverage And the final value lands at 206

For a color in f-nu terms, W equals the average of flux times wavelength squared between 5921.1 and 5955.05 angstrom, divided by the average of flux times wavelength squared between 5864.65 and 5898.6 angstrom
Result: 1.12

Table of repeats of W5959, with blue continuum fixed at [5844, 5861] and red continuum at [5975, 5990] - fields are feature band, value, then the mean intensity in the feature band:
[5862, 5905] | 0.08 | 188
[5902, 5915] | 0.03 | 196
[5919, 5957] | -0.02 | 205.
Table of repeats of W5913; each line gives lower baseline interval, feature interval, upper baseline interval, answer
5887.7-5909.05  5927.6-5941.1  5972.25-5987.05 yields -0.11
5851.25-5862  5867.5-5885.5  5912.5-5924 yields 0.01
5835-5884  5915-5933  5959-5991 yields 0.00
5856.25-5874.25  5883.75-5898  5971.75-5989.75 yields 0.18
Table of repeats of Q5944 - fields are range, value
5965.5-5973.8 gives 207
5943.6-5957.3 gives 205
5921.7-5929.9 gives 204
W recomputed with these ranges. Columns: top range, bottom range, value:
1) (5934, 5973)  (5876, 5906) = 1.17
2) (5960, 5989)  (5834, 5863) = 1.03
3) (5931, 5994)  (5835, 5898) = 1.08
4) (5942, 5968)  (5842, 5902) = 1.10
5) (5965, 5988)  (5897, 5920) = 1.08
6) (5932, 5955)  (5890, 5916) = 1.13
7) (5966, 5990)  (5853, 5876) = 1.04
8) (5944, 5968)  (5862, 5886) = 1.06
